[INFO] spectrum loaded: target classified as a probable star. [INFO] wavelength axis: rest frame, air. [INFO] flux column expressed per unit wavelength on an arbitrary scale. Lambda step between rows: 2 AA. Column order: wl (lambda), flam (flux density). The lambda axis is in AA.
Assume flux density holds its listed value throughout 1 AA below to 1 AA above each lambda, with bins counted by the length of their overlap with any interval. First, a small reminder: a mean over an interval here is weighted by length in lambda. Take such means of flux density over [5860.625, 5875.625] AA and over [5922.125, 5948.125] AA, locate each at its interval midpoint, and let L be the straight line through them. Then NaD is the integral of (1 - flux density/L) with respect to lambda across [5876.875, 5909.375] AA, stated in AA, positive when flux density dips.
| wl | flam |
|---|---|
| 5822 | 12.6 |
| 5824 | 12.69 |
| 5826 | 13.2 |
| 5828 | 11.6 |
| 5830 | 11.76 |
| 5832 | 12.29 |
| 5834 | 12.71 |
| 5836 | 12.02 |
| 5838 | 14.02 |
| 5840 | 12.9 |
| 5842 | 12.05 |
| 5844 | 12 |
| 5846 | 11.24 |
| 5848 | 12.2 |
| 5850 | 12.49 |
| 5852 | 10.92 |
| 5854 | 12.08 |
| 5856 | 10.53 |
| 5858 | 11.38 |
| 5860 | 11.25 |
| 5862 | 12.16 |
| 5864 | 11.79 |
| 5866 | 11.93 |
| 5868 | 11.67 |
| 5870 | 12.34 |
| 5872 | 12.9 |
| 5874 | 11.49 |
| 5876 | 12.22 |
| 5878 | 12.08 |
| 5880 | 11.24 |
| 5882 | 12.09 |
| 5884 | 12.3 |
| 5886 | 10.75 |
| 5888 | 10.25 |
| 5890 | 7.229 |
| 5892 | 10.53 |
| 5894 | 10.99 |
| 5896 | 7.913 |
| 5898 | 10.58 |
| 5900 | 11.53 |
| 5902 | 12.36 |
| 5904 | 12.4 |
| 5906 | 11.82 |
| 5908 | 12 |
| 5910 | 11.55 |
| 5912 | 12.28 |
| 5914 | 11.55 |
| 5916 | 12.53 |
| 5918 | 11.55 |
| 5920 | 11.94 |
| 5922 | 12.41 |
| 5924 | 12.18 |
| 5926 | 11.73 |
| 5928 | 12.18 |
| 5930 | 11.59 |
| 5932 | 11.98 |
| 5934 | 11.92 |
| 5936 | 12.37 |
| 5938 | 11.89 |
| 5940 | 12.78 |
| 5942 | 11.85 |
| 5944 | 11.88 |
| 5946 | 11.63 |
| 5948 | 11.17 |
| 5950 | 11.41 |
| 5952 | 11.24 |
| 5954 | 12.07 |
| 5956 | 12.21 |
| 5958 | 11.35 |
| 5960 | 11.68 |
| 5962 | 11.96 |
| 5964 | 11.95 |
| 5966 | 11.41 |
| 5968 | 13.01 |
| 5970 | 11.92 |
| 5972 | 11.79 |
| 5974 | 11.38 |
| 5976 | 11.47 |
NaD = 2.7 AA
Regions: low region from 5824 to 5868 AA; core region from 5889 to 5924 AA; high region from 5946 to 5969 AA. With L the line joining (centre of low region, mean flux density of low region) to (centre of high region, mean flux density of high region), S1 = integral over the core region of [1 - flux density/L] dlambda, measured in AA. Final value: 1.8 AA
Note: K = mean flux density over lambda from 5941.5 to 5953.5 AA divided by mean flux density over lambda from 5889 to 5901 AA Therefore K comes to 1.18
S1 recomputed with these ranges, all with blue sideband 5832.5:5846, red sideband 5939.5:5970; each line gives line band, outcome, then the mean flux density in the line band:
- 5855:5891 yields 2.6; 11.4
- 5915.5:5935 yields 0.0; 12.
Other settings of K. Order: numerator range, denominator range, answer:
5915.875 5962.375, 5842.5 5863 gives 1.02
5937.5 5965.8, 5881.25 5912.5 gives 1.07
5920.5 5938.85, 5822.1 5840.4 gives 0.96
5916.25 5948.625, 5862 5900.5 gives 1.07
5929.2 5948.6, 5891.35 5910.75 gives 1.07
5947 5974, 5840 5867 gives 1.00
